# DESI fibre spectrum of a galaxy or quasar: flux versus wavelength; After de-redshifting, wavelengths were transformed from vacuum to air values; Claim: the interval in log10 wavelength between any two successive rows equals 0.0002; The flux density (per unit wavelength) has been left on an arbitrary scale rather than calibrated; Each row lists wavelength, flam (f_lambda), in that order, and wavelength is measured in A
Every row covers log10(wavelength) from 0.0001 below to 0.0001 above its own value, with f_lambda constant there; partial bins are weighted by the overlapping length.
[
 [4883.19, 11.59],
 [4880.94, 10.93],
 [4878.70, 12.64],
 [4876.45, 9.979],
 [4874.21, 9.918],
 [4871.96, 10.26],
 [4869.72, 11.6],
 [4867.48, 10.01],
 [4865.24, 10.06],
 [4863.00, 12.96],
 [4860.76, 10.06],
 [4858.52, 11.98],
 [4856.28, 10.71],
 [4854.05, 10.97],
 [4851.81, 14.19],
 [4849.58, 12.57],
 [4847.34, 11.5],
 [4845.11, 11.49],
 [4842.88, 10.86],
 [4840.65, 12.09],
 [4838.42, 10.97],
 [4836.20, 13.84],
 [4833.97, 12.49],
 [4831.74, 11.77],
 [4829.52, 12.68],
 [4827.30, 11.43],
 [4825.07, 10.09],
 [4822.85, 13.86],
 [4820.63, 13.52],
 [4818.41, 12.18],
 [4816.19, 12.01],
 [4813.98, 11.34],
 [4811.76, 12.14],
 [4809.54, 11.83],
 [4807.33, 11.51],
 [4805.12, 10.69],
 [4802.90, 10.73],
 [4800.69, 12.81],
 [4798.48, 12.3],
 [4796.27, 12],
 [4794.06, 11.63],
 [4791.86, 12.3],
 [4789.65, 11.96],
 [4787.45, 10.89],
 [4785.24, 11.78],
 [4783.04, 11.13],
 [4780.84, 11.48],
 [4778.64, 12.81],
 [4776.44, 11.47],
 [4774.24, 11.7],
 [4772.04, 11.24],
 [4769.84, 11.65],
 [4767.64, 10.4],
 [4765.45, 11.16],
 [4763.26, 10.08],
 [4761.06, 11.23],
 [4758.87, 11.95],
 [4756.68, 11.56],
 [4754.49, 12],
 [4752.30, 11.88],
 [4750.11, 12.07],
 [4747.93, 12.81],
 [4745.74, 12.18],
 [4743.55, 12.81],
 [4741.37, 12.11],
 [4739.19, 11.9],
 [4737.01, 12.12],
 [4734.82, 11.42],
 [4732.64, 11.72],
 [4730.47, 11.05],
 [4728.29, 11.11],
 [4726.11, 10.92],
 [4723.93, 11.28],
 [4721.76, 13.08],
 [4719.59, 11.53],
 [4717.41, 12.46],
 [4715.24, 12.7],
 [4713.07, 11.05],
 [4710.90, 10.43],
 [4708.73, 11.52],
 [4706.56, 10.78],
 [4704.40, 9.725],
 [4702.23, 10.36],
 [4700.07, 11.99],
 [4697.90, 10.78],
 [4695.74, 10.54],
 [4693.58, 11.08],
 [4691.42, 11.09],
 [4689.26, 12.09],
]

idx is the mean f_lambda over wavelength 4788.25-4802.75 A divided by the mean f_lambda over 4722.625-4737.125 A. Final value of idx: 1.06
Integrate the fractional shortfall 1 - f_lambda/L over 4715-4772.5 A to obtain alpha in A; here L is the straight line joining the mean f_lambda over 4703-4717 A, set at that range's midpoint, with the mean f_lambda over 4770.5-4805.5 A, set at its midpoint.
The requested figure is -1.8 A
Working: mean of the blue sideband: 11.1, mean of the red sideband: 11.7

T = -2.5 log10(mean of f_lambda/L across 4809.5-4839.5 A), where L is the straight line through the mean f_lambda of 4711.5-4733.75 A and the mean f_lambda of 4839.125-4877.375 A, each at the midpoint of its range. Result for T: -0.08 mag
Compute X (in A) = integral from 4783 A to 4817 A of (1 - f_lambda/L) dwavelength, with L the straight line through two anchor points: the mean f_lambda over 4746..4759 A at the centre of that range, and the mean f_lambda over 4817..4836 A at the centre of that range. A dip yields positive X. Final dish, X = 1.5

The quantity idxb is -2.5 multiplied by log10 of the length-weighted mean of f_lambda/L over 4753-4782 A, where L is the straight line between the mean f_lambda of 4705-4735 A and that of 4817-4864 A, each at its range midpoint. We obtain 0.02 mag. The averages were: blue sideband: 11.5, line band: 11.4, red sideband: 12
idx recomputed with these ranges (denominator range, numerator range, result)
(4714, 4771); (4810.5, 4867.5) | 1.01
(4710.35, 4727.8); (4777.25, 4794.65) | 1.00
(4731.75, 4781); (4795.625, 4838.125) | 1.03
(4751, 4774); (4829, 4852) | 1.07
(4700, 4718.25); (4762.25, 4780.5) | 1.01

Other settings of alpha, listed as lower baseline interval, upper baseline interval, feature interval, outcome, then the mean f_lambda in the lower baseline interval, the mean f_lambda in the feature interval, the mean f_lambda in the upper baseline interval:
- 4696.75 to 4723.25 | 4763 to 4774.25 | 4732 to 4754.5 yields -1.9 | 11.4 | 12.1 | 11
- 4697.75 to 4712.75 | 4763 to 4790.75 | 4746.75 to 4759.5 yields -1.0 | 10.8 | 12.1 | 11.4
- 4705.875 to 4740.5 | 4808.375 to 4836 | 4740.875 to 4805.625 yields 1.0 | 11.6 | 11.7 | 12.2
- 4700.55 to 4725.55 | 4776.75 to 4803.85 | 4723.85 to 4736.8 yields 0.2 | 11.4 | 11.3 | 11.8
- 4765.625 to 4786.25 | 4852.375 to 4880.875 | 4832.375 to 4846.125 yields -1.0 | 11.5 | 12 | 11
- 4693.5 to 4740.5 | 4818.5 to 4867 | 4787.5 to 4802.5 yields -0.4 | 11.4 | 12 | 11.9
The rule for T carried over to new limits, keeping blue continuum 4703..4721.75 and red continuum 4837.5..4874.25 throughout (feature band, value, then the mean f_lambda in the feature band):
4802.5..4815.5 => -0.01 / 11.4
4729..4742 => -0.03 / 11.7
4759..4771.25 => 0.04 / 11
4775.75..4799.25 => -0.04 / 11.8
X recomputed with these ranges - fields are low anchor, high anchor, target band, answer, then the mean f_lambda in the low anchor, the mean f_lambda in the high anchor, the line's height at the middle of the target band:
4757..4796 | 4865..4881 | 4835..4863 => -2.38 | 11.5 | 10.7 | 10.9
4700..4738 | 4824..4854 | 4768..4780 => -0.03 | 11.4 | 12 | 11.6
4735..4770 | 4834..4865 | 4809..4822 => -0.46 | 11.7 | 11.8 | 11.8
